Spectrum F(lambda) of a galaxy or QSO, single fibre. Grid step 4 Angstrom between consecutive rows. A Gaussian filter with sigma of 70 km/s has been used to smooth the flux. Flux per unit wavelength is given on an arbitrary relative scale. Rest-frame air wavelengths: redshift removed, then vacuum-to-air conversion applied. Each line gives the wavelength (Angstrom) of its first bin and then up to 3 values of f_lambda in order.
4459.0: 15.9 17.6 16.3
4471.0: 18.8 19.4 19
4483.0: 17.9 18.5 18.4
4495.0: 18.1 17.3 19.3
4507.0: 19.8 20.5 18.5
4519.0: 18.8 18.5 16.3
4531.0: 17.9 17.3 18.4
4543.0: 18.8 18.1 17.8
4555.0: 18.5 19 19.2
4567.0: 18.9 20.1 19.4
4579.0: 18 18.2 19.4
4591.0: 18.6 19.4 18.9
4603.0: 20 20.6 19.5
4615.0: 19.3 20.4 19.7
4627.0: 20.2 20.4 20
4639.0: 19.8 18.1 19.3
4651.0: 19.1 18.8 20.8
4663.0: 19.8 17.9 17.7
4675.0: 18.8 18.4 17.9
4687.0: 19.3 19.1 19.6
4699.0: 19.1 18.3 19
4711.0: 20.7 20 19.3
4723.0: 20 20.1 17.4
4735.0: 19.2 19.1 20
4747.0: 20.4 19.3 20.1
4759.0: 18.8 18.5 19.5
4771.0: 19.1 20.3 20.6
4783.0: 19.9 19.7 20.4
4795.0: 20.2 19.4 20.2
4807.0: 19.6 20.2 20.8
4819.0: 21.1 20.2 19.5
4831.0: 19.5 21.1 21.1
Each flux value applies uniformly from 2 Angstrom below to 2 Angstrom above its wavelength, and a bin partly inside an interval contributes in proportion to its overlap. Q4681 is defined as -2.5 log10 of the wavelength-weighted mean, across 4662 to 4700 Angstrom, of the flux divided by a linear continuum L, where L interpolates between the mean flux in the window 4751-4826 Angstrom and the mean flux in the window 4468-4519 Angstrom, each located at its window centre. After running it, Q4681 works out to 0.04 mag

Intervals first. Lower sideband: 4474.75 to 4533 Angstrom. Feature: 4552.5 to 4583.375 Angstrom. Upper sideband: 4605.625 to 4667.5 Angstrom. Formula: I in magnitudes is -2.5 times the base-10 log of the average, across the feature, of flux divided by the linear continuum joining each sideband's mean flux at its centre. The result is 0.01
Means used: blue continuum 18.5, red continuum 19.6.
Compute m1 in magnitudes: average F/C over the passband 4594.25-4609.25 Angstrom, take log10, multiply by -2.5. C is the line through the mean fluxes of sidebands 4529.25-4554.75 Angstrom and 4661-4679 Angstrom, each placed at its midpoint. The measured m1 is -0.08 mag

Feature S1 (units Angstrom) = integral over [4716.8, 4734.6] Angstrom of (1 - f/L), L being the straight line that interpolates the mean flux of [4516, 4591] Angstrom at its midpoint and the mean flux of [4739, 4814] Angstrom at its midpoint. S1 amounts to 0.3 Angstrom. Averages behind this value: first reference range 18.5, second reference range 19.8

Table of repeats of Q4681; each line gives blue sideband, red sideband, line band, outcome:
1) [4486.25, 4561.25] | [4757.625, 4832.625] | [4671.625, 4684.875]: 0.05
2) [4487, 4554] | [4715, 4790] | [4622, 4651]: -0.04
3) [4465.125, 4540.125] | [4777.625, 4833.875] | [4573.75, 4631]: -0.03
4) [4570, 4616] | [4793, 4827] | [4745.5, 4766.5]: 0.03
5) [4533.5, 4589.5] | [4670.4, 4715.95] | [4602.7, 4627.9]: -0.06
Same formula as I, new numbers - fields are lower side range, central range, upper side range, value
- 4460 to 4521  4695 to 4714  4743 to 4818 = 0.009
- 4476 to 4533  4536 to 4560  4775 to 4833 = 0.022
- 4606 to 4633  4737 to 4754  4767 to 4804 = 0.013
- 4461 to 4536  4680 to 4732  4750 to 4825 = 0.013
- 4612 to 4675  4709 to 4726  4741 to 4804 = -0.022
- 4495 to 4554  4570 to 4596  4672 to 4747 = -0.019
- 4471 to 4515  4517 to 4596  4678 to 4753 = 0.025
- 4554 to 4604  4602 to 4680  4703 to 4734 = -0.013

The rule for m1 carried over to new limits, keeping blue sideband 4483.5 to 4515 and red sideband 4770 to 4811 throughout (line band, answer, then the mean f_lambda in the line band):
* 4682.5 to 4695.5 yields 0.030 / 19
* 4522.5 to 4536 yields 0.090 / 17.4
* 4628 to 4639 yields -0.044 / 20.1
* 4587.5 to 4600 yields 0.008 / 19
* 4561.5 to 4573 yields -0.020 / 19.4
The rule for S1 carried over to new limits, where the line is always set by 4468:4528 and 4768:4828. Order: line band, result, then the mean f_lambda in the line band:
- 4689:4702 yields 0.3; 19.2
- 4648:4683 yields 1.0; 18.9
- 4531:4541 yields 0.5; 17.9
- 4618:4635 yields -0.8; 20.1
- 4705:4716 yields -0.1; 19.9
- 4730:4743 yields 0.6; 18.9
